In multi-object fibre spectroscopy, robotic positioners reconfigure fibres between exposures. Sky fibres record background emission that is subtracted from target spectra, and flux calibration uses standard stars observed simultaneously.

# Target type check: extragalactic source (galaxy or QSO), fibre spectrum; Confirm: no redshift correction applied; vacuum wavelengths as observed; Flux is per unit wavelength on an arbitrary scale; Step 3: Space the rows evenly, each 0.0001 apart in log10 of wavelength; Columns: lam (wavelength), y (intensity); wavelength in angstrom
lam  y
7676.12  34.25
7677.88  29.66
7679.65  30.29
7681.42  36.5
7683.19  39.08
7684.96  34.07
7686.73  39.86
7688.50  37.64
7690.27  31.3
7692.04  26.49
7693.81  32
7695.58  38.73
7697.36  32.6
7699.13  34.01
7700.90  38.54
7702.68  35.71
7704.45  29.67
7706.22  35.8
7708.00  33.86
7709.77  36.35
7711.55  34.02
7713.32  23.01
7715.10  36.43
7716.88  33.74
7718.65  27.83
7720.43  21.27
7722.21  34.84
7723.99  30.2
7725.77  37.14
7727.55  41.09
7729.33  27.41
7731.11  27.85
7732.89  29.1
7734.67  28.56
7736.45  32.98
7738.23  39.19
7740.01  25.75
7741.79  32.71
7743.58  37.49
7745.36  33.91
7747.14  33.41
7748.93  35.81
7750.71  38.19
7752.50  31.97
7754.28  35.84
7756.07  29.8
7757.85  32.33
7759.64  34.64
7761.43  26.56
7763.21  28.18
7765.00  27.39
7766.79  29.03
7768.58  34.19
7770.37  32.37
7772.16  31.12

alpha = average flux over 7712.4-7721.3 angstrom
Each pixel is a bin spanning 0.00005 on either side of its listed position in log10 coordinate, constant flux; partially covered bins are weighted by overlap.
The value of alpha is 28.5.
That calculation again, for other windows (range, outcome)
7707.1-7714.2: 31.8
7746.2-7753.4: 34.9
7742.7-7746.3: 35.7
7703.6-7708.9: 33.2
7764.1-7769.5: 30.2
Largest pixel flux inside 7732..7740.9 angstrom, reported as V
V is 39.19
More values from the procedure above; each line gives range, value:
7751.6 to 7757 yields 35.84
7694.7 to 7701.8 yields 38.73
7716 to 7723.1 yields 34.84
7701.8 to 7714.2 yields 36.35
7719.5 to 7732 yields 41.09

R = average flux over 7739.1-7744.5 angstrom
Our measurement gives 32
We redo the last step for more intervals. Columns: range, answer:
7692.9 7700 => 34.3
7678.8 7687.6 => 36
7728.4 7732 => 27.8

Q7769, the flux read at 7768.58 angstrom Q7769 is 34.19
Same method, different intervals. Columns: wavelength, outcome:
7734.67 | 28.56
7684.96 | 34.07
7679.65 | 30.29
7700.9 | 38.54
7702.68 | 35.71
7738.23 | 39.19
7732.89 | 29.1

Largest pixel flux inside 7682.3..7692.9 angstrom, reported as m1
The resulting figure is 39.86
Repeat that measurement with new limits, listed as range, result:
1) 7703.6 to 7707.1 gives 35.8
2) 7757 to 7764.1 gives 34.64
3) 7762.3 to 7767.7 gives 29.03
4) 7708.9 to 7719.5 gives 36.43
